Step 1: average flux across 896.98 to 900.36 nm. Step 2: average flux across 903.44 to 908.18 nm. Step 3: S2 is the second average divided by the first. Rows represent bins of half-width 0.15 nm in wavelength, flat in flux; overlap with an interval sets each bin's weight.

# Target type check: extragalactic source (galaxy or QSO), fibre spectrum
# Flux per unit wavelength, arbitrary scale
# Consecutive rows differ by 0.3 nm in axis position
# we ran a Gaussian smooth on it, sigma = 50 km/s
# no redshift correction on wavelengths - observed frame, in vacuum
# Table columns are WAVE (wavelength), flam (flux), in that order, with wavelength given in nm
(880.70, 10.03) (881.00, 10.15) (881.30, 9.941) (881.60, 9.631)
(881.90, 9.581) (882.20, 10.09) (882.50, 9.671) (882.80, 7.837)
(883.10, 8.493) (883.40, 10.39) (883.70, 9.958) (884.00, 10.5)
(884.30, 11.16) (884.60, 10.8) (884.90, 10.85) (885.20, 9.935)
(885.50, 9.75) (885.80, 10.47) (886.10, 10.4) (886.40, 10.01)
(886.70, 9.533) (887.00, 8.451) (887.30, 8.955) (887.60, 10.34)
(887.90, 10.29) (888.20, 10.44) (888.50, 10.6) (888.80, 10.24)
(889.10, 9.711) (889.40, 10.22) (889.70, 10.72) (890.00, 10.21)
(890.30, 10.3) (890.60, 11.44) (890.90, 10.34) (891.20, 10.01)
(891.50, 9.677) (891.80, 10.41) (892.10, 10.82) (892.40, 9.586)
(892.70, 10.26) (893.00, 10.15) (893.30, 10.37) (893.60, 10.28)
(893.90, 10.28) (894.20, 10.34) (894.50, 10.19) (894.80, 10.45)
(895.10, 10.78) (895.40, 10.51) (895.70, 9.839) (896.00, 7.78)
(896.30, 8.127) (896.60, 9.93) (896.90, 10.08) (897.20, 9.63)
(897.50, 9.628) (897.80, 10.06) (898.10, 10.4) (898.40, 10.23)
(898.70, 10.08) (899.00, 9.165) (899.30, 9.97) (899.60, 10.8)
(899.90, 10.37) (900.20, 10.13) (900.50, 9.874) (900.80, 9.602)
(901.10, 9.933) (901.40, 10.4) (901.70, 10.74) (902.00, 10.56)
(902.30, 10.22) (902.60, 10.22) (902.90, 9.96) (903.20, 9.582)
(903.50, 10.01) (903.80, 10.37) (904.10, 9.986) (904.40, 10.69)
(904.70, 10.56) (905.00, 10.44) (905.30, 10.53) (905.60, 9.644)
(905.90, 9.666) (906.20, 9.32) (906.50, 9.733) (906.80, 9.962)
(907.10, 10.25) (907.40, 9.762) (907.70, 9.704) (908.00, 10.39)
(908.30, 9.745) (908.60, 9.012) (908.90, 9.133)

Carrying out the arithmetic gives 1.00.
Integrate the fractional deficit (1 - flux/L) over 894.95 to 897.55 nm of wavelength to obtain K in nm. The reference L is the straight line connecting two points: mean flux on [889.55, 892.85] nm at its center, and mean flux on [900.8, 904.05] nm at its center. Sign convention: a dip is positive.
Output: 0.17 nm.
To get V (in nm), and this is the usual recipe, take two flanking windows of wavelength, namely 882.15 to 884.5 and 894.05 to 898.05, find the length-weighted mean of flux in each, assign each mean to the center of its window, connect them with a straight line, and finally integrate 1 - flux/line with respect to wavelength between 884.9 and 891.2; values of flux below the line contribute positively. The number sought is -0.22 nm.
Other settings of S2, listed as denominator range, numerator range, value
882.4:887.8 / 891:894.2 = 1.03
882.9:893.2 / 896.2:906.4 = 0.99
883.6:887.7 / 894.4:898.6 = 0.98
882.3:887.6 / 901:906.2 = 1.03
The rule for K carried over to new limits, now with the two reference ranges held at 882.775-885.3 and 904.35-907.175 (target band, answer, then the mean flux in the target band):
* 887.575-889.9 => -0.05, 10.3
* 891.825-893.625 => -0.03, 10.3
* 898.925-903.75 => -0.03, 10.1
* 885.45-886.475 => -0.01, 10.2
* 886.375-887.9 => 0.09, 9.49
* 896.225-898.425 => 0.06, 9.79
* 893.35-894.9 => -0.04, 10.3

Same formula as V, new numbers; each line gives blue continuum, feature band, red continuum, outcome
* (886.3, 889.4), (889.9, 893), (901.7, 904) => -0.111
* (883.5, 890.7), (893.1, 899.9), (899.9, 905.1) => 0.160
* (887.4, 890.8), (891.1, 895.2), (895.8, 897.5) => -0.220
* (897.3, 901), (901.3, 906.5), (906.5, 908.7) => -0.123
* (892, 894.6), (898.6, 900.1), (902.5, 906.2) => 0.013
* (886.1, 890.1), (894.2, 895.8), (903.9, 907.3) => -0.055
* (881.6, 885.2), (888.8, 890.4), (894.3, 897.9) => -0.063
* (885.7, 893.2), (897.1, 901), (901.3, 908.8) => 0.033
